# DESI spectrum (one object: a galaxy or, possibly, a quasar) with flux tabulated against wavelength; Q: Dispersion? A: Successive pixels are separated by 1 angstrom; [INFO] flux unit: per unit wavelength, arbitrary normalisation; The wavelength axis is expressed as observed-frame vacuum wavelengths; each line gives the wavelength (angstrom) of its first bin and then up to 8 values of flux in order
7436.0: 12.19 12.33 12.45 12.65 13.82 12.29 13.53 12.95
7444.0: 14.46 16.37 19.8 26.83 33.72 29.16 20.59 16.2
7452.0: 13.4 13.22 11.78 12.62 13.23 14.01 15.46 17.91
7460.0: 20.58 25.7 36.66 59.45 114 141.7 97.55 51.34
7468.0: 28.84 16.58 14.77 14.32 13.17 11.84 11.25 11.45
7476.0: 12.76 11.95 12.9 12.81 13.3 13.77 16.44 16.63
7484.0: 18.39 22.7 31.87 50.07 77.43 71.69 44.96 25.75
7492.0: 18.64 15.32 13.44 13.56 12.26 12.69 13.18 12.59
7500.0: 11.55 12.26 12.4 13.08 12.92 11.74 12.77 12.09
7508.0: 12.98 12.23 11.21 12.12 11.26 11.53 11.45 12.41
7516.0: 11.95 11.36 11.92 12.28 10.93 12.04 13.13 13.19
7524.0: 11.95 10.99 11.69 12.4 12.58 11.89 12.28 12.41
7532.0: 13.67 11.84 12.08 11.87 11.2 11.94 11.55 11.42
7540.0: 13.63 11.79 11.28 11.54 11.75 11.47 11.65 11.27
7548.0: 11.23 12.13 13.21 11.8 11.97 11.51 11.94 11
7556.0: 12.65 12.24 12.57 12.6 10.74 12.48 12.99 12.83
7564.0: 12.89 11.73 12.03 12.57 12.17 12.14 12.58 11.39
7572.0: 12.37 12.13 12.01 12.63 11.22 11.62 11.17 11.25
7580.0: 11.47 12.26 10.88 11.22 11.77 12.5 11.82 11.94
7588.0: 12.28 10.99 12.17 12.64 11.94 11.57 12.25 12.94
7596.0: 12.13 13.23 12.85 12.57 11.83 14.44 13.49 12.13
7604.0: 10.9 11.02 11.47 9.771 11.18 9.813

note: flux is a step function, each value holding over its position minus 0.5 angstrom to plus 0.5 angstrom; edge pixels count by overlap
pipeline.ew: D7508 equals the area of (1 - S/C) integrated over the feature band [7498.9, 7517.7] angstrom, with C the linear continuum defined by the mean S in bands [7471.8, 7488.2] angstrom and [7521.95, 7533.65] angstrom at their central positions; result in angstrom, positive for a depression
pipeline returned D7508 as 4.1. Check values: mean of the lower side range 20.2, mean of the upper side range 12.3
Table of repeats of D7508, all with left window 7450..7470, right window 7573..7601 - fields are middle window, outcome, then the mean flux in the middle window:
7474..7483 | 5.4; 13.3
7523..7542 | 8.9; 12.1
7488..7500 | 2.3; 24.9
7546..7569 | 7.2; 12.1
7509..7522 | 7.1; 11.8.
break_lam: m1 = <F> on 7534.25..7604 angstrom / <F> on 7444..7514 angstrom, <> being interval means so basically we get 0.50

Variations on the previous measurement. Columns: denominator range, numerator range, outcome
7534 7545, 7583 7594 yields 1.01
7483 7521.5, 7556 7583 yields 0.64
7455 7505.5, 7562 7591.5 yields 0.44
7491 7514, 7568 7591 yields 0.91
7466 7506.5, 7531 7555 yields 0.55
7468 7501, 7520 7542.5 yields 0.58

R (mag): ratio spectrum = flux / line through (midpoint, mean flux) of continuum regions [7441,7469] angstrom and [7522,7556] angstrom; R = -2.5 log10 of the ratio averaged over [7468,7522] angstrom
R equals 0.285 mag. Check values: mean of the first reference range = 32.3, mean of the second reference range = 12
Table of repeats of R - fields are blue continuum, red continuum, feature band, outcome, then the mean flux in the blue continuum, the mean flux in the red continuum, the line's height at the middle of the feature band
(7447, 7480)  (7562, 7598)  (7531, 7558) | 0.39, 28.8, 12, 17.2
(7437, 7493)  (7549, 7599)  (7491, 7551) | 0.48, 27.2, 12.1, 19.4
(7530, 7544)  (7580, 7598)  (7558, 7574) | -0.02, 12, 12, 12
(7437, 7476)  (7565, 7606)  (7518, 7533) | 0.47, 26.9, 12.1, 18.9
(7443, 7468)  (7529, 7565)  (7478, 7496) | -0.03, 34.3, 12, 26.6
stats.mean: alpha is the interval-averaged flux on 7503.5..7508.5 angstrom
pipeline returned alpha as 12.5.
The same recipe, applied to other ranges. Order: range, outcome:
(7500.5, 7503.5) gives 12.6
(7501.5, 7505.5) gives 12.5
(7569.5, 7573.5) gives 12.1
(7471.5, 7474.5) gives 12.1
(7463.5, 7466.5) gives 118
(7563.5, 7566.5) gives 12.2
